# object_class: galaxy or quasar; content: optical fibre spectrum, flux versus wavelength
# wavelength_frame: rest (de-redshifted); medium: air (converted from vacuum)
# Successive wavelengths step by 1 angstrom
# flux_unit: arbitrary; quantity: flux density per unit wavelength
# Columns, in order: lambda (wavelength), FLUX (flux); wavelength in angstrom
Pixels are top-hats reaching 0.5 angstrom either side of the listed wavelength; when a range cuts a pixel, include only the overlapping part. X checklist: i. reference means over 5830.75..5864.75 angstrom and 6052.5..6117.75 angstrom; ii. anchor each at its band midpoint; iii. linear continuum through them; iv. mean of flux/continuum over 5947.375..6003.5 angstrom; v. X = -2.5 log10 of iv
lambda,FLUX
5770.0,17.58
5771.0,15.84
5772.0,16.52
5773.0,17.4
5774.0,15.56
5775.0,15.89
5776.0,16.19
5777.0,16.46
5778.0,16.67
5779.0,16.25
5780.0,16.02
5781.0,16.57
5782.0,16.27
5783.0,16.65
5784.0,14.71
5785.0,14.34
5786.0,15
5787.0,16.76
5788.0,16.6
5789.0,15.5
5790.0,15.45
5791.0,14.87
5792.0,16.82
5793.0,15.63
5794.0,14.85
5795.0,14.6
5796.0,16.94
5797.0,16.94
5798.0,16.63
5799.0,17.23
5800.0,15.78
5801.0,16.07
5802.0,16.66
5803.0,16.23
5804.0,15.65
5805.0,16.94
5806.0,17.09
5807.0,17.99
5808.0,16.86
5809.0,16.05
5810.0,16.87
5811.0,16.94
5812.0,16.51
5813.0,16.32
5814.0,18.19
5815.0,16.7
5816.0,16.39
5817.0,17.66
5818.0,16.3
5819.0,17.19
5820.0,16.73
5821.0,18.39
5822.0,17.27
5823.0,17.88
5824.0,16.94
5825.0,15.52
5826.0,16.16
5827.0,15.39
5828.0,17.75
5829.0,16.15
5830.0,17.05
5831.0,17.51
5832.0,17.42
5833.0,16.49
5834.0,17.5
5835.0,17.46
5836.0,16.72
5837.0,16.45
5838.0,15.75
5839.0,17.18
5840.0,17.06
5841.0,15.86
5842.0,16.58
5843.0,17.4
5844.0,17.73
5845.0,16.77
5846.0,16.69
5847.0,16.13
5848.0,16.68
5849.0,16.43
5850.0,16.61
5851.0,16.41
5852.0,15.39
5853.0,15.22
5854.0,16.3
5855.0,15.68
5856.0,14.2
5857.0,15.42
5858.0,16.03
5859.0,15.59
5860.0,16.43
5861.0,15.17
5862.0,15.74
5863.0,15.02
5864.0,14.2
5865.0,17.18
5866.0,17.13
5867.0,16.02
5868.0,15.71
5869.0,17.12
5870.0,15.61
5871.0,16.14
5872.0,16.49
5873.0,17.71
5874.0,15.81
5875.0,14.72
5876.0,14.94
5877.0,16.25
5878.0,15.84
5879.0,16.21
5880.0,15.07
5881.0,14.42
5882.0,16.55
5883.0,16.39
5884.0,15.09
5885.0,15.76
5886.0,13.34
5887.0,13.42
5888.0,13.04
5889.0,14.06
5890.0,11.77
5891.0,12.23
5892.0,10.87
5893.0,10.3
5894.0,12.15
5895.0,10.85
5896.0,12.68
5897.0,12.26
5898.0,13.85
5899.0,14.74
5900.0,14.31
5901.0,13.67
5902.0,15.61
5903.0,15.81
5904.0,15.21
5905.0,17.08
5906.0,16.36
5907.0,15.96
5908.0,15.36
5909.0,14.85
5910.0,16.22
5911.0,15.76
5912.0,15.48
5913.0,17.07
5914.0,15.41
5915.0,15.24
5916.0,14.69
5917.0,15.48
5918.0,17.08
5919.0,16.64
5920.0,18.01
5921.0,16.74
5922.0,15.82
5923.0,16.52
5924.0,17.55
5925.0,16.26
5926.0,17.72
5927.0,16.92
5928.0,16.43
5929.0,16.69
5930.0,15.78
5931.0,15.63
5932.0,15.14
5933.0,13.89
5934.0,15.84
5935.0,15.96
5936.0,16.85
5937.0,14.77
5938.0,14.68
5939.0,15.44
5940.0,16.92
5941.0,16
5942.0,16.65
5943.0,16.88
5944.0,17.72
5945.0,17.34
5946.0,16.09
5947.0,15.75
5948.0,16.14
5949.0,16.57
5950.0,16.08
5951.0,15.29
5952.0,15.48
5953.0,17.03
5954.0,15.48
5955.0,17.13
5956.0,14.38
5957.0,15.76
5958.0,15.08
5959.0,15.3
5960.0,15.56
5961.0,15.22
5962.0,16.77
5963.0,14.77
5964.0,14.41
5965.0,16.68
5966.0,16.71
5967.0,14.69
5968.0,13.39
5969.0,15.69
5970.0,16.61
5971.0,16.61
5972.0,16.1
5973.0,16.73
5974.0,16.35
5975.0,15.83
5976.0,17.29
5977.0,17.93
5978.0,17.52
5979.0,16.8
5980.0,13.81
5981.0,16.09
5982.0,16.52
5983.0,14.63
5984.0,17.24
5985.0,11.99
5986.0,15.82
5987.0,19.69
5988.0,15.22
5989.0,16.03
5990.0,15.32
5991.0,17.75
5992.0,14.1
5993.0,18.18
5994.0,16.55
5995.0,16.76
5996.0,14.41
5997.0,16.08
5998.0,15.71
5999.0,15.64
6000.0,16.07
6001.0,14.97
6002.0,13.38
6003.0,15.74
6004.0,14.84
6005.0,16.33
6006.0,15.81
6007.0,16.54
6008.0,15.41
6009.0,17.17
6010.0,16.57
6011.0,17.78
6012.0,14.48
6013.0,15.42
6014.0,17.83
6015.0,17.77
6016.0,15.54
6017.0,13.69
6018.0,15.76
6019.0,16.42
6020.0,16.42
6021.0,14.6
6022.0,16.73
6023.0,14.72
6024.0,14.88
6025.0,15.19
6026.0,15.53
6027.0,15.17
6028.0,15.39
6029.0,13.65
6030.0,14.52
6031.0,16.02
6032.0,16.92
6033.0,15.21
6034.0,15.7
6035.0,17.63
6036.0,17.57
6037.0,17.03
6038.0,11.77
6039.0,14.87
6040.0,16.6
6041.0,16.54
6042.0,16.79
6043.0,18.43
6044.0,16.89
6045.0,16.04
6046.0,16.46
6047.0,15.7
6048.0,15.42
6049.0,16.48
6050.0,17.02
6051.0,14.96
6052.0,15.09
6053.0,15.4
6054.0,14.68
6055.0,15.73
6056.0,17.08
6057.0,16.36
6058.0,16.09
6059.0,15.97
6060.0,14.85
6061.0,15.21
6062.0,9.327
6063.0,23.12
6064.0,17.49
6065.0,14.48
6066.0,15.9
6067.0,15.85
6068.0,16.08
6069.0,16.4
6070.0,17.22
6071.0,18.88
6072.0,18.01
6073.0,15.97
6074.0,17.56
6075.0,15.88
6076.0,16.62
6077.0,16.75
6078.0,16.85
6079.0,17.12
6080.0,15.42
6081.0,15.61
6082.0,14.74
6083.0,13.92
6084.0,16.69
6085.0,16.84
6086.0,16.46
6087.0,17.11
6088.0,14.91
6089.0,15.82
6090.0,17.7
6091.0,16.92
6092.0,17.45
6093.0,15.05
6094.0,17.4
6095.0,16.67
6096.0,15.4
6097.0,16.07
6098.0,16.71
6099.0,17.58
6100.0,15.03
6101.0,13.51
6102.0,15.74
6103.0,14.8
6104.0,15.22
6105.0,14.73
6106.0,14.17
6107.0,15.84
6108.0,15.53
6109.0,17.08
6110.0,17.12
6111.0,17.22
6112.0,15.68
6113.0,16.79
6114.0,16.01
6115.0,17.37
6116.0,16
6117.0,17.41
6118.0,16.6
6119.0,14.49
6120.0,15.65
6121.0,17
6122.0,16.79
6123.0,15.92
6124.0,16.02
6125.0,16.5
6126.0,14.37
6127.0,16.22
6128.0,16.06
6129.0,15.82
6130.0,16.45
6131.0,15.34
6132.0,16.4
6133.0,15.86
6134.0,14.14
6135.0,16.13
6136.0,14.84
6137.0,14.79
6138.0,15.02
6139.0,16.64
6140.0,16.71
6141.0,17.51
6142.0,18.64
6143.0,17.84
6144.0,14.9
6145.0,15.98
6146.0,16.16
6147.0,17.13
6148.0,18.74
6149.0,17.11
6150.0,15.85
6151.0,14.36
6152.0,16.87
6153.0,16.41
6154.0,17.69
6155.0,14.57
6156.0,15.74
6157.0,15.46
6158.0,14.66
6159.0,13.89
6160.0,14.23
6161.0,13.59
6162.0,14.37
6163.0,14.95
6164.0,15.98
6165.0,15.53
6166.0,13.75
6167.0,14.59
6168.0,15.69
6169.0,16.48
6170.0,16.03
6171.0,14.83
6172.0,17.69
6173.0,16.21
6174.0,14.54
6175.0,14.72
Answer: 0.023 mag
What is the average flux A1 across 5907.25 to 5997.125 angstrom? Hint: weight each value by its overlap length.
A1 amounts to 16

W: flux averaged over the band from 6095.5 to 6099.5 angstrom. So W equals 16.4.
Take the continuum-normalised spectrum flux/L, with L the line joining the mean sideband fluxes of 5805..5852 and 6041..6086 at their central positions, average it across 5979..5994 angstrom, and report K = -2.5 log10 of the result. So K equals 0.03 mag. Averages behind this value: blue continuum 16.8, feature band 15.9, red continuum 16.2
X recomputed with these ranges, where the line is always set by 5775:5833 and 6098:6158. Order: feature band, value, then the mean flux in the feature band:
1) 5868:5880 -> 0.02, 16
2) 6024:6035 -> 0.05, 15.4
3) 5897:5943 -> 0.03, 15.8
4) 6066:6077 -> -0.04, 16.8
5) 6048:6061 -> 0.03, 15.8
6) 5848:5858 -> 0.04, 15.8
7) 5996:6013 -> 0.03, 15.7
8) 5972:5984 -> -0.01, 16.3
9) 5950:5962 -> 0.04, 15.7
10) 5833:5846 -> -0.03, 16.9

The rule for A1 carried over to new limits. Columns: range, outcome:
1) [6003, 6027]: 15.9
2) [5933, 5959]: 16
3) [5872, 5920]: 14.8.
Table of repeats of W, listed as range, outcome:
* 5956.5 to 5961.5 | 15.4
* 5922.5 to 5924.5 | 17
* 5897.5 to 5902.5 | 14.4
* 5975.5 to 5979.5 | 17.4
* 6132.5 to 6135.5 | 15.4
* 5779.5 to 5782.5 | 16.3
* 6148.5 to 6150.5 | 16.5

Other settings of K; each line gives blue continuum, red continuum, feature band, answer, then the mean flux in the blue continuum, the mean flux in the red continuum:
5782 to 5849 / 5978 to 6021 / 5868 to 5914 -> 0.11 mag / 16.6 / 15.9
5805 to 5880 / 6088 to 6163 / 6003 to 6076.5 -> 0.01 mag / 16.5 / 16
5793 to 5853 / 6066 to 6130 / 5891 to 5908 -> 0.19 mag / 16.7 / 16.2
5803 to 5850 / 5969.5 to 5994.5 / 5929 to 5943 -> 0.05 mag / 16.8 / 16.3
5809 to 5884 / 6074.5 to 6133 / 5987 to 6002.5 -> 0.02 mag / 16.4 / 16.1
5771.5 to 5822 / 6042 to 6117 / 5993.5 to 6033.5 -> 0.04 mag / 16.4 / 16.2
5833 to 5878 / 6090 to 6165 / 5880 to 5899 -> 0.21 mag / 16.2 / 16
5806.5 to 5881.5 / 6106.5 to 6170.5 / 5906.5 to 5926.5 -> 0.01 mag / 16.4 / 15.9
